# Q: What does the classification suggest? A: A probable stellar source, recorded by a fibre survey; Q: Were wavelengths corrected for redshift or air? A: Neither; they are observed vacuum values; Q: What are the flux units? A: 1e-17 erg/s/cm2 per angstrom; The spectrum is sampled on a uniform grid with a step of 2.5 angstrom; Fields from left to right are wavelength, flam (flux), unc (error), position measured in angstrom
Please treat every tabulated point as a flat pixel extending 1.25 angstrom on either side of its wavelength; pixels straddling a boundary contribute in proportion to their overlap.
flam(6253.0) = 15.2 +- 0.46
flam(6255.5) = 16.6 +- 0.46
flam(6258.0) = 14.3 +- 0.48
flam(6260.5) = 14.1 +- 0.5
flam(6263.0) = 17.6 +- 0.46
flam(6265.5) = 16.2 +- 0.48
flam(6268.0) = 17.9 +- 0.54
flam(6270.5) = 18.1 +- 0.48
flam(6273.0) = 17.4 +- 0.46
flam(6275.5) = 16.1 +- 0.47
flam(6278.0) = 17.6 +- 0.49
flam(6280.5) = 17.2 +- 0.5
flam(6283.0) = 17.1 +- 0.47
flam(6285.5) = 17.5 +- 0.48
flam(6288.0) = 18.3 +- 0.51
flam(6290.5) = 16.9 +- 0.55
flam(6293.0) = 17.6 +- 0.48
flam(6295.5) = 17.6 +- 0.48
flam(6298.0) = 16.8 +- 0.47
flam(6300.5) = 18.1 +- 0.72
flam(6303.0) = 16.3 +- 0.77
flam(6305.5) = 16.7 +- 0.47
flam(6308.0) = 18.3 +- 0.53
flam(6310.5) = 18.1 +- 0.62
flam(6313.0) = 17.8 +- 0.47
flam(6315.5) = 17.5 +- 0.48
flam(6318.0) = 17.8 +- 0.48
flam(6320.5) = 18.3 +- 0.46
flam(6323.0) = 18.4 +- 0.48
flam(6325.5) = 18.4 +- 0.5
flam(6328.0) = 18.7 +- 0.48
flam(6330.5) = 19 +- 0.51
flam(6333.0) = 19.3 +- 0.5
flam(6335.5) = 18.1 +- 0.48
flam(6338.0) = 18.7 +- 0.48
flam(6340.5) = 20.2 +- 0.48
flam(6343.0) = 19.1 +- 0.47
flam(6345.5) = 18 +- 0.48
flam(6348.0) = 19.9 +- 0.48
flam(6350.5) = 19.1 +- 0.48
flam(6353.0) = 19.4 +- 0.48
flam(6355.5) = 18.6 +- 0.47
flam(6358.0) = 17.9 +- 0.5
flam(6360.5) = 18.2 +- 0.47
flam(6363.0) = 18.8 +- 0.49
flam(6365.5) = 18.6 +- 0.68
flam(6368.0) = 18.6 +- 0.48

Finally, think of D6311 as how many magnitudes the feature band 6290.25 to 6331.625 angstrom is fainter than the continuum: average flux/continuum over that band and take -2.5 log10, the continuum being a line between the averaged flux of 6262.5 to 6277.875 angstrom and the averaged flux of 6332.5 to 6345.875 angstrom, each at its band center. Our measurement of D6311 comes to 0.03 mag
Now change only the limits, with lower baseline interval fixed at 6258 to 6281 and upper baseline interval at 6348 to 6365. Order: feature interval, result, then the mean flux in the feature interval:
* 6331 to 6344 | -0.04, 19.1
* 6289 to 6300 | 0.00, 17.3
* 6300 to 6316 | 0.01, 17.5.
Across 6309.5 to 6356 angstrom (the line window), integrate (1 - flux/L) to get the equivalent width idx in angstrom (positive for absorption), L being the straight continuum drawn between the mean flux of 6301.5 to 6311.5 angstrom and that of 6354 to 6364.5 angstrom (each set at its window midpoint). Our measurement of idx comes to -2.0 angstrom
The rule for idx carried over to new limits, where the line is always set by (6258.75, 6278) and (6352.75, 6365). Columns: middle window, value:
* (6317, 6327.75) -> -0.28 angstrom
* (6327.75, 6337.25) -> -0.41 angstrom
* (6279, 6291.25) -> -0.24 angstrom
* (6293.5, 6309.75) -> 0.06 angstrom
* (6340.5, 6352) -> -0.56 angstrom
